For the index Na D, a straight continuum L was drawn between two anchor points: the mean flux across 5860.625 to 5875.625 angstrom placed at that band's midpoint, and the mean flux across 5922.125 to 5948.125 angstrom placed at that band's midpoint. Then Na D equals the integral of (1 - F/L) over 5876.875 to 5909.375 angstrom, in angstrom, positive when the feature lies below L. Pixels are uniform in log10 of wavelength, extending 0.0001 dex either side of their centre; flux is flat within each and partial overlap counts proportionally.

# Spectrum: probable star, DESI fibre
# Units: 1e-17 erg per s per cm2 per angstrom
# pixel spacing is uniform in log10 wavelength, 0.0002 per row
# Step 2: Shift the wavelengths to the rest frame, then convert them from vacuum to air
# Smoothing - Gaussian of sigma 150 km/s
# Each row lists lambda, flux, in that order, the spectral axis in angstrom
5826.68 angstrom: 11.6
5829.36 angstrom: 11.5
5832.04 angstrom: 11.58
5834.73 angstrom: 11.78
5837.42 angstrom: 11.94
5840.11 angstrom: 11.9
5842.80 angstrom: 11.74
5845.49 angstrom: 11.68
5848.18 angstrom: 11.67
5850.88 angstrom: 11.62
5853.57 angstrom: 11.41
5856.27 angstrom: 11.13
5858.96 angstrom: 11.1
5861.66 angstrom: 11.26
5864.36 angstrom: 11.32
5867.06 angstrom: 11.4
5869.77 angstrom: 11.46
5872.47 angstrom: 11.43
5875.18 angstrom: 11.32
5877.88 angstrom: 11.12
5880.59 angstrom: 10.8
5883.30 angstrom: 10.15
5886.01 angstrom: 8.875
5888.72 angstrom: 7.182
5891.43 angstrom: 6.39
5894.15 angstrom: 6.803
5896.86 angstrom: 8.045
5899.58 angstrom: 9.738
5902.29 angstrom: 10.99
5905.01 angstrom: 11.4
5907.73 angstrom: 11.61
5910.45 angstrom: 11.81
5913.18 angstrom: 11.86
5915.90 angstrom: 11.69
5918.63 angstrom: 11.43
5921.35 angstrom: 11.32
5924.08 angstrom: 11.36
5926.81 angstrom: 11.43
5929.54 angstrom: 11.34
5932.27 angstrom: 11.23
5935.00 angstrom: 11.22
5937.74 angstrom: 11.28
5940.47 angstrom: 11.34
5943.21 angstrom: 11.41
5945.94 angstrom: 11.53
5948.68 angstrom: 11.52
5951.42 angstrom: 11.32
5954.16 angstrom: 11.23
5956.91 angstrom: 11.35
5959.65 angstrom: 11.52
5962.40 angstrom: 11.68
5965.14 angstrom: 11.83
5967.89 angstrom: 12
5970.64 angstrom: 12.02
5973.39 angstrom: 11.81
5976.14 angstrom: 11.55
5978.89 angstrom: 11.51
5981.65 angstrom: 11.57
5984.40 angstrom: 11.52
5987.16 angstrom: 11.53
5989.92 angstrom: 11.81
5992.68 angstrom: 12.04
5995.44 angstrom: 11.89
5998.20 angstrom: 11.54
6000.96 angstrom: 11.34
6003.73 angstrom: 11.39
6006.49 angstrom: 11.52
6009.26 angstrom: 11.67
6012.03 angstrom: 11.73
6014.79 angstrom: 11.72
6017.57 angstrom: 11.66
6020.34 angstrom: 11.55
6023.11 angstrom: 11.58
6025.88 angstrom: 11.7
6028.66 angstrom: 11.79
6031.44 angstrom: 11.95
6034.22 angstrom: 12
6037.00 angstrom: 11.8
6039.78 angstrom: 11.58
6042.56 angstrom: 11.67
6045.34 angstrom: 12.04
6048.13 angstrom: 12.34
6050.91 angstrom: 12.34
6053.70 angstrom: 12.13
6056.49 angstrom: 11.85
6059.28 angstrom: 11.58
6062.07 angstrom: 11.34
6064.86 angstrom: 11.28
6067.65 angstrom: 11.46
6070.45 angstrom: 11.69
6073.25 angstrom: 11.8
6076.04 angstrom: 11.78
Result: 5.53 angstrom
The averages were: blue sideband 11.4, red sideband 11.4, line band 9.43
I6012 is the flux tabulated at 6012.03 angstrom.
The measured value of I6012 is 11.73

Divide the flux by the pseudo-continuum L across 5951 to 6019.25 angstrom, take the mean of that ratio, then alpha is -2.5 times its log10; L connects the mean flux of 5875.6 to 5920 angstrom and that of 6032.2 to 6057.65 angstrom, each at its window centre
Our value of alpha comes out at -0.04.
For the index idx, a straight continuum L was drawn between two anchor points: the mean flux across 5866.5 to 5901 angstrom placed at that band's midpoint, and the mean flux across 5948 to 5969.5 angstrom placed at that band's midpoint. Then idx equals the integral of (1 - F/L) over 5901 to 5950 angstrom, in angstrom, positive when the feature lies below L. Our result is -3.6 angstrom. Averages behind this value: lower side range 9.55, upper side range 11.6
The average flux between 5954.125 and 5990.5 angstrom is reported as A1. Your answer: 11.6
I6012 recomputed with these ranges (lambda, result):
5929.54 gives 11.34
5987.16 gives 11.53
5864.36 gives 11.32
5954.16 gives 11.23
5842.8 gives 11.74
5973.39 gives 11.81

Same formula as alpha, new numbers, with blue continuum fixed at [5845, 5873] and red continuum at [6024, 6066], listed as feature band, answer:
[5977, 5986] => 0.01 mag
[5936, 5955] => 0.02 mag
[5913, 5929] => 0.01 mag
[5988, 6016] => 0.01 mag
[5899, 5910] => 0.04 mag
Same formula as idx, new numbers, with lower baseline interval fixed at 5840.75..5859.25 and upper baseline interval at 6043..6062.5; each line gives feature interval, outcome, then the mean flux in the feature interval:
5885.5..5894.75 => 3.50 angstrom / 7.21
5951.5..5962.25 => 0.33 angstrom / 11.4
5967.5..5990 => 0.22 angstrom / 11.7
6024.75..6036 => 0.05 angstrom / 11.9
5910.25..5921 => 0.01 angstrom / 11.6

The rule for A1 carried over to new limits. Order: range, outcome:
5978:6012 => 11.6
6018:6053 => 11.9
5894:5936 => 10.9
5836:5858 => 11.6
